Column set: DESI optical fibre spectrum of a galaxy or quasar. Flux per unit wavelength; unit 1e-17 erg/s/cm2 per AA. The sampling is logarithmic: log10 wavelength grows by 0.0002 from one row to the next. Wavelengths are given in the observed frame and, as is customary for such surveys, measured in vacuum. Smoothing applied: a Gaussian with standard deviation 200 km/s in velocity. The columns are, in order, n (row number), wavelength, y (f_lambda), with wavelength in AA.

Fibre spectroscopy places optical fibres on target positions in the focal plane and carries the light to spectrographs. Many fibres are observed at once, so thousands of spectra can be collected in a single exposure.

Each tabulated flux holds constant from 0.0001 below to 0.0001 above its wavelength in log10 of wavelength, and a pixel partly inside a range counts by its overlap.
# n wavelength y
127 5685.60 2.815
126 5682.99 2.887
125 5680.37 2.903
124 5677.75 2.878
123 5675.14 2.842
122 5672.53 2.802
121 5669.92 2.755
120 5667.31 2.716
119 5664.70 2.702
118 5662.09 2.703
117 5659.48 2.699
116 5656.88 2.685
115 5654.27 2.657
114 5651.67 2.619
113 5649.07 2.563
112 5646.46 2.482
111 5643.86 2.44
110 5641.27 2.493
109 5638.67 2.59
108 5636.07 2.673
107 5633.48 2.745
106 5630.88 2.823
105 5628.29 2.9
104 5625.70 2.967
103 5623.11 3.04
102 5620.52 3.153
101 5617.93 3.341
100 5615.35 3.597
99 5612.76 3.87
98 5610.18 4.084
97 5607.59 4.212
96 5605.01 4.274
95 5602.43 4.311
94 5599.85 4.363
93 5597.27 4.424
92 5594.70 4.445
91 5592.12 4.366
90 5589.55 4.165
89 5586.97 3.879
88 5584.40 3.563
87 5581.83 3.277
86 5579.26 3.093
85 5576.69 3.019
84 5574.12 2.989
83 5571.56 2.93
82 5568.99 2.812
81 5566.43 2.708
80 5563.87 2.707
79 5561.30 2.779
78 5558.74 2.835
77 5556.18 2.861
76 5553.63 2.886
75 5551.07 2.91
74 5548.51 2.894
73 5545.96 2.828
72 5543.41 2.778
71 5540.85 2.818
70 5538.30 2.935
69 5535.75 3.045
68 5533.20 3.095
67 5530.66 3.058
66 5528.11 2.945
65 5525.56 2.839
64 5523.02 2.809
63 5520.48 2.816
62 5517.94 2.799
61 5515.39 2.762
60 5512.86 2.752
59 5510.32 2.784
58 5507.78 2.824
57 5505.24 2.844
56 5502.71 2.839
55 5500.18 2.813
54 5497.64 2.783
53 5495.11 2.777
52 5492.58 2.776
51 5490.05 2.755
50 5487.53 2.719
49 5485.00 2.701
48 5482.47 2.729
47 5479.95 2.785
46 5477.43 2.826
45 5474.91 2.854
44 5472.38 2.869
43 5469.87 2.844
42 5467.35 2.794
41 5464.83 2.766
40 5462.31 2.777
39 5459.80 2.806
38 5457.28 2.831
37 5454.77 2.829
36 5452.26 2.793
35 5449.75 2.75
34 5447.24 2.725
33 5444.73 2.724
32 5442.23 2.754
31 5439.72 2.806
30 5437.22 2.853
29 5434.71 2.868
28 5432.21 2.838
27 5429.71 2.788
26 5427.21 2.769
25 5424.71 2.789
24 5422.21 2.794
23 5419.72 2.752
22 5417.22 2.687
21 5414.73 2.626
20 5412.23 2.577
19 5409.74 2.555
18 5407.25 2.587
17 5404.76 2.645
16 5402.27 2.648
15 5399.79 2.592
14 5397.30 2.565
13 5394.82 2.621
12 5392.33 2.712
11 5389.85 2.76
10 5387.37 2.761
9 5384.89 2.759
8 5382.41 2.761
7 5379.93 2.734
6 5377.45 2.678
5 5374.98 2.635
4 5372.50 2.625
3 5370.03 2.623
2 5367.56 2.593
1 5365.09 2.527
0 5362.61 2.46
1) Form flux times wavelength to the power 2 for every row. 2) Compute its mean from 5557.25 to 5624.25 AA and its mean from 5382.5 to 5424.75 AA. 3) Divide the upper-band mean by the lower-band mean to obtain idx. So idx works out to 1.4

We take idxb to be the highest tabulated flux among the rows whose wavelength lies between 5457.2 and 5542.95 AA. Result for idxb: 3.095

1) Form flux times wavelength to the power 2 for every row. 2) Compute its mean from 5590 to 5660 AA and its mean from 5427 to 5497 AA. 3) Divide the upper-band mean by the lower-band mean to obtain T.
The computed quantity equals 1.25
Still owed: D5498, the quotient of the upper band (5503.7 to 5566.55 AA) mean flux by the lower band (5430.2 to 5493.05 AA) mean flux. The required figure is 1.02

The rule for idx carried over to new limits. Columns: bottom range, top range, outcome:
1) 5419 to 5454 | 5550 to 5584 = 1.10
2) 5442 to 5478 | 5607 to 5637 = 1.24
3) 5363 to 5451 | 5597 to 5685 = 1.24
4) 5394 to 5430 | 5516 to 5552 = 1.14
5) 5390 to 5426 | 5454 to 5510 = 1.08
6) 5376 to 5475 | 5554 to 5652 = 1.27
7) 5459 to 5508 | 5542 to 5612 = 1.27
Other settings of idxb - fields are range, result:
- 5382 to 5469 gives 2.868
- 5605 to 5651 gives 4.274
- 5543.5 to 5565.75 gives 2.91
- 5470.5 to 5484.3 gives 2.869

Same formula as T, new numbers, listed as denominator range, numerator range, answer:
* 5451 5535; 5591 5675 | 1.19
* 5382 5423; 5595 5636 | 1.46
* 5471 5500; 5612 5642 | 1.14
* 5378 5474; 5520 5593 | 1.17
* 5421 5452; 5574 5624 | 1.44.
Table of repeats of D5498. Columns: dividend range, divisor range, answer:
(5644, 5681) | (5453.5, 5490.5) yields 0.97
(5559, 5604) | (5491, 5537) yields 1.23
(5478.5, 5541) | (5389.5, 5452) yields 1.04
